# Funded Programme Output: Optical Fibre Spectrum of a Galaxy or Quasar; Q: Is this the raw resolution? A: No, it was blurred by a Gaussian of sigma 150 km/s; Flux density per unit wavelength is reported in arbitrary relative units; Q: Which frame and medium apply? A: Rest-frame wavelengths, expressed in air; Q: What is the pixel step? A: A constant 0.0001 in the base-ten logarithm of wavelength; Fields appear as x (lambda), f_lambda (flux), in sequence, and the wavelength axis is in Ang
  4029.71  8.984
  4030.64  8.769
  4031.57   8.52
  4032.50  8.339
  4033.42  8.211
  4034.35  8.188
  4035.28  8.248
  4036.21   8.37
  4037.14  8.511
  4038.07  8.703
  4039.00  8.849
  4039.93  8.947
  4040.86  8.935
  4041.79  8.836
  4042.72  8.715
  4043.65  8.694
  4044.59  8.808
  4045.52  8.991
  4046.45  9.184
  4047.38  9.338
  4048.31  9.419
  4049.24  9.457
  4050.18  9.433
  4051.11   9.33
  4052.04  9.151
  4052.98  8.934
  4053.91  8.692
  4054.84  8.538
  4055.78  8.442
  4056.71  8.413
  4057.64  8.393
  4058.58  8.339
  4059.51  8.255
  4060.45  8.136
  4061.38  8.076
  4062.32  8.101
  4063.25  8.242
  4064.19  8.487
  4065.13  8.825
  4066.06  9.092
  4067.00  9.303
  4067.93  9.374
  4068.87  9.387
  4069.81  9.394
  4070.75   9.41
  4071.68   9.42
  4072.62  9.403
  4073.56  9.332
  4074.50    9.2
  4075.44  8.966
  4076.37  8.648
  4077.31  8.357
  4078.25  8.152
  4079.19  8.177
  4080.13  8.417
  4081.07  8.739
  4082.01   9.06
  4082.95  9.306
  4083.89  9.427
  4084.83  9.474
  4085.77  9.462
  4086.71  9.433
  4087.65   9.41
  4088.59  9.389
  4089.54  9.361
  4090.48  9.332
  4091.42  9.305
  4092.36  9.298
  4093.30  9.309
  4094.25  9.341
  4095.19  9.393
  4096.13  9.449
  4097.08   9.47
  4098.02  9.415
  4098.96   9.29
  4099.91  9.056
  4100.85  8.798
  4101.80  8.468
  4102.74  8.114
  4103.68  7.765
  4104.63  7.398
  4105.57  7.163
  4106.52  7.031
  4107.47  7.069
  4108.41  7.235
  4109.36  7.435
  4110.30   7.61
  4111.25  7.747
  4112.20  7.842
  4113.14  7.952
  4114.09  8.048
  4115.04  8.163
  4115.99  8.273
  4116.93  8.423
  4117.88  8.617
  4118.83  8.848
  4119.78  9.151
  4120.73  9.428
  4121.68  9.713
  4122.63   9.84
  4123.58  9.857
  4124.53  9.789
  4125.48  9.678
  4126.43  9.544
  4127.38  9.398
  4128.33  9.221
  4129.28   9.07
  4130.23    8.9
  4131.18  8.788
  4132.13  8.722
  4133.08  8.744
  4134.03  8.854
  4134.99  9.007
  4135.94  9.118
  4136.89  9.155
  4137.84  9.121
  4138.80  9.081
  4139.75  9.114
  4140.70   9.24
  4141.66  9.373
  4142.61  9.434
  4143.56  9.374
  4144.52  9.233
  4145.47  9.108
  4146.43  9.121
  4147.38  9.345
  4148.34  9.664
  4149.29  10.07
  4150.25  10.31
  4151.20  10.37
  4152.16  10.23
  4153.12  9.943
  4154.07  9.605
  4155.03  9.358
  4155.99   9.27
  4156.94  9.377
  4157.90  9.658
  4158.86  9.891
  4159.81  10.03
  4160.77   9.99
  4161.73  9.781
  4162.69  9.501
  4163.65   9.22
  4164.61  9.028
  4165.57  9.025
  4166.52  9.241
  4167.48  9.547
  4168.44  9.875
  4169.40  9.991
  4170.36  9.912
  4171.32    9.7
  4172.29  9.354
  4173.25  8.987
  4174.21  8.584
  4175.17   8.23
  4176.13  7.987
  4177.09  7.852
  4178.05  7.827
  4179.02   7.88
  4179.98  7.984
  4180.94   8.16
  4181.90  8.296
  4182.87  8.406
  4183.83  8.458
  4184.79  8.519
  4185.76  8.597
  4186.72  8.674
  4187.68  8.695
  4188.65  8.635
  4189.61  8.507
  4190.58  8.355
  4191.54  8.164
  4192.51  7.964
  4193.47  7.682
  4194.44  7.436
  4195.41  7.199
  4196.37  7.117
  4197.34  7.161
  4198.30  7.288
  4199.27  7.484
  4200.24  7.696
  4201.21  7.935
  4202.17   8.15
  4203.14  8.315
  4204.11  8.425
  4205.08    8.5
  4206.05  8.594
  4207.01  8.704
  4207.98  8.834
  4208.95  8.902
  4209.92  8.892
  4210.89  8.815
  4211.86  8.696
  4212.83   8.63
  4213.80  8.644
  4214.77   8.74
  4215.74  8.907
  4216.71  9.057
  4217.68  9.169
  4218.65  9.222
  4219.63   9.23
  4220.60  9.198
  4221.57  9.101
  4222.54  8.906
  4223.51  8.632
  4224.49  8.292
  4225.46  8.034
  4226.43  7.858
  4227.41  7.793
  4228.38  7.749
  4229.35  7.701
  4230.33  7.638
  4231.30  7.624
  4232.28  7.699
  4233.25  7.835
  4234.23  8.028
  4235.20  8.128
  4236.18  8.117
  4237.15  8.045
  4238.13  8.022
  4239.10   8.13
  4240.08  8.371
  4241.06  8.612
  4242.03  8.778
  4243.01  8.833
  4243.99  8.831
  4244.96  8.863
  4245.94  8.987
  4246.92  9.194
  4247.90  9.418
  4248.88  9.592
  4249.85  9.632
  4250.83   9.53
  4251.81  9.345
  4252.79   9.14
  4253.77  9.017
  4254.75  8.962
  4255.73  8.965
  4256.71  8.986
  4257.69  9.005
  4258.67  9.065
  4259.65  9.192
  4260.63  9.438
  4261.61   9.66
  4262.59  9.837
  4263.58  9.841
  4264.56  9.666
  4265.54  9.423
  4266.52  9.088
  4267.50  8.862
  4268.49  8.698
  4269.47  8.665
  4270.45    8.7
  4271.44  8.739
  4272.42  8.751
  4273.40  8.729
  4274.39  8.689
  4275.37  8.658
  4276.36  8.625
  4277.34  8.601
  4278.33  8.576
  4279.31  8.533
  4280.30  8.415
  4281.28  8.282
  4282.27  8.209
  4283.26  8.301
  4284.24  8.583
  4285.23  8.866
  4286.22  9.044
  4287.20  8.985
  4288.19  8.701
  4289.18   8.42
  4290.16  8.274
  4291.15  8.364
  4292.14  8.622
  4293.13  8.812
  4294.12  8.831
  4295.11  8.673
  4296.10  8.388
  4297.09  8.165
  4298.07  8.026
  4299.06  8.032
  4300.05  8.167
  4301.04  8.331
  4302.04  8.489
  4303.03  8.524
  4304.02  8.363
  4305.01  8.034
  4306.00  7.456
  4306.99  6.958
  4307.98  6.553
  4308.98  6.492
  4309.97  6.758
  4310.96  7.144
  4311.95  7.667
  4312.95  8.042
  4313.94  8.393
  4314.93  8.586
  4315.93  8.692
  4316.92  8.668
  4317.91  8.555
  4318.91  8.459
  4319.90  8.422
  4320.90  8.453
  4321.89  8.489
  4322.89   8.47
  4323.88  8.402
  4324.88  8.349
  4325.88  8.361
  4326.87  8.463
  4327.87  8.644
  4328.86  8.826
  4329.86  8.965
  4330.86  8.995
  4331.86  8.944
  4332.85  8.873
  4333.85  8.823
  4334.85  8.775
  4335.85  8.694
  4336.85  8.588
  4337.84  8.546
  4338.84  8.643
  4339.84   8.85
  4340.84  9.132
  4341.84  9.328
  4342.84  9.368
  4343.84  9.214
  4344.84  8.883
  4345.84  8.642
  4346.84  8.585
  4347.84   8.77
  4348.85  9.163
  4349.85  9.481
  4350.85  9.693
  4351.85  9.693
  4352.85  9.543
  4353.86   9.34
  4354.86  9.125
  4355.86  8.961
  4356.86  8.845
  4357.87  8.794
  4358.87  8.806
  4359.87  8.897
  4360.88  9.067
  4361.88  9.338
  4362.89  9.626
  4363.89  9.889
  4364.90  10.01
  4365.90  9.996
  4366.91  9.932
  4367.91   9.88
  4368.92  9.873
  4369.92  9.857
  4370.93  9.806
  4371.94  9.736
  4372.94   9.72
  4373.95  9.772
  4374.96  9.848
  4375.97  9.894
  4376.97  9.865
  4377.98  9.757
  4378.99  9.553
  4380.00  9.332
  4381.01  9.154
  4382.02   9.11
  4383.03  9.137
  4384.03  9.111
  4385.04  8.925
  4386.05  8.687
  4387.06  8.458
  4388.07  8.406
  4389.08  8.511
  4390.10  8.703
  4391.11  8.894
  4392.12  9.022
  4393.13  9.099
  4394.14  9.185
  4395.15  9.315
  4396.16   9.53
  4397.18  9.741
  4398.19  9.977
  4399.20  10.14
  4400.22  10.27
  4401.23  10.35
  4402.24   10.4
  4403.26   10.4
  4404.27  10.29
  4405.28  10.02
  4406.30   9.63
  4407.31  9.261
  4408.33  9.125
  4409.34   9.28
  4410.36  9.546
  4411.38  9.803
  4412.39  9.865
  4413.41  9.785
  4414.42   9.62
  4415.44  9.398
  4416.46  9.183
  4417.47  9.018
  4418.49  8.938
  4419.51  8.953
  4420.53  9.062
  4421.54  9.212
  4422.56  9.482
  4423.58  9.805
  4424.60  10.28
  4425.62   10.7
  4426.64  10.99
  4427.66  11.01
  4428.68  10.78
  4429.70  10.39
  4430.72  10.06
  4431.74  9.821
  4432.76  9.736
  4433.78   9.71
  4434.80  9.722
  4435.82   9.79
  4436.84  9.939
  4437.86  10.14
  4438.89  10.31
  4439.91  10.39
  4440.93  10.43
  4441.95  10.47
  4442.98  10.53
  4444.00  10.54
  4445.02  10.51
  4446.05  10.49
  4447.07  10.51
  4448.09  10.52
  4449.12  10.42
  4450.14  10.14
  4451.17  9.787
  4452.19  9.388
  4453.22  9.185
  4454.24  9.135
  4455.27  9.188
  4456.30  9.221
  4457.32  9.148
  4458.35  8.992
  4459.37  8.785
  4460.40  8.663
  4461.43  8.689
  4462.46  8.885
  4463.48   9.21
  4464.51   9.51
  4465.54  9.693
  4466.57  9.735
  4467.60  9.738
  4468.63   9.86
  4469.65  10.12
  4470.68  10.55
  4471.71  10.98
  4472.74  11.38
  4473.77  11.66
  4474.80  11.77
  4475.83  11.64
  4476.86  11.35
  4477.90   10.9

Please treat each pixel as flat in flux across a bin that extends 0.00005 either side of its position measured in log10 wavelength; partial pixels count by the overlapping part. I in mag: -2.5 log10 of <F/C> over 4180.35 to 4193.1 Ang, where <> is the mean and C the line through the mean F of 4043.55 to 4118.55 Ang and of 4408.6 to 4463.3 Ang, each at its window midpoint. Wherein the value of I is 0.08 mag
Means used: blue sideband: 8.73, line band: 8.41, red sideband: 9.77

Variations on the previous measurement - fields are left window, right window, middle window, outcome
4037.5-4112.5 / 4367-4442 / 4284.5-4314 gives 0.16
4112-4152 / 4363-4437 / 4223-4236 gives 0.18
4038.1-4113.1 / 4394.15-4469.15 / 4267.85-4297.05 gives 0.09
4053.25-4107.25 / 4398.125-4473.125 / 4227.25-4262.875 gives 0.07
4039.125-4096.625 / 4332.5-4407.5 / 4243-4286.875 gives 0.03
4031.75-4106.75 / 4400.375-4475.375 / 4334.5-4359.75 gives 0.07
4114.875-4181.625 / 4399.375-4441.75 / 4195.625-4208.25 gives 0.17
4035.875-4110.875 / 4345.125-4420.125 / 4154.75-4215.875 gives 0.05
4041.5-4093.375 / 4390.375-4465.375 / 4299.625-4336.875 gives 0.15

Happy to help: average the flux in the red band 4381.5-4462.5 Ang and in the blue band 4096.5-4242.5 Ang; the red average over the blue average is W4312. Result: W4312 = 1.11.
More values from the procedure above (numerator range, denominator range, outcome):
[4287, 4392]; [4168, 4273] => 1.02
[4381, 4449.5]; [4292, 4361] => 1.14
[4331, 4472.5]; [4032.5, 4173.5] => 1.06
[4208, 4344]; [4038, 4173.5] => 0.95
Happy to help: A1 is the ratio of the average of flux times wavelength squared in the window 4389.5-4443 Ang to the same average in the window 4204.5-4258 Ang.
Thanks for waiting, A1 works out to 1.2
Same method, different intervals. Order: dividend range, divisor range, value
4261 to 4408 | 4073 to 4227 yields 1.10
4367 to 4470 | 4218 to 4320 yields 1.21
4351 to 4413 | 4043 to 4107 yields 1.23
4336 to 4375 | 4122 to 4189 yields 1.11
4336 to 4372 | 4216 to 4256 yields 1.14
